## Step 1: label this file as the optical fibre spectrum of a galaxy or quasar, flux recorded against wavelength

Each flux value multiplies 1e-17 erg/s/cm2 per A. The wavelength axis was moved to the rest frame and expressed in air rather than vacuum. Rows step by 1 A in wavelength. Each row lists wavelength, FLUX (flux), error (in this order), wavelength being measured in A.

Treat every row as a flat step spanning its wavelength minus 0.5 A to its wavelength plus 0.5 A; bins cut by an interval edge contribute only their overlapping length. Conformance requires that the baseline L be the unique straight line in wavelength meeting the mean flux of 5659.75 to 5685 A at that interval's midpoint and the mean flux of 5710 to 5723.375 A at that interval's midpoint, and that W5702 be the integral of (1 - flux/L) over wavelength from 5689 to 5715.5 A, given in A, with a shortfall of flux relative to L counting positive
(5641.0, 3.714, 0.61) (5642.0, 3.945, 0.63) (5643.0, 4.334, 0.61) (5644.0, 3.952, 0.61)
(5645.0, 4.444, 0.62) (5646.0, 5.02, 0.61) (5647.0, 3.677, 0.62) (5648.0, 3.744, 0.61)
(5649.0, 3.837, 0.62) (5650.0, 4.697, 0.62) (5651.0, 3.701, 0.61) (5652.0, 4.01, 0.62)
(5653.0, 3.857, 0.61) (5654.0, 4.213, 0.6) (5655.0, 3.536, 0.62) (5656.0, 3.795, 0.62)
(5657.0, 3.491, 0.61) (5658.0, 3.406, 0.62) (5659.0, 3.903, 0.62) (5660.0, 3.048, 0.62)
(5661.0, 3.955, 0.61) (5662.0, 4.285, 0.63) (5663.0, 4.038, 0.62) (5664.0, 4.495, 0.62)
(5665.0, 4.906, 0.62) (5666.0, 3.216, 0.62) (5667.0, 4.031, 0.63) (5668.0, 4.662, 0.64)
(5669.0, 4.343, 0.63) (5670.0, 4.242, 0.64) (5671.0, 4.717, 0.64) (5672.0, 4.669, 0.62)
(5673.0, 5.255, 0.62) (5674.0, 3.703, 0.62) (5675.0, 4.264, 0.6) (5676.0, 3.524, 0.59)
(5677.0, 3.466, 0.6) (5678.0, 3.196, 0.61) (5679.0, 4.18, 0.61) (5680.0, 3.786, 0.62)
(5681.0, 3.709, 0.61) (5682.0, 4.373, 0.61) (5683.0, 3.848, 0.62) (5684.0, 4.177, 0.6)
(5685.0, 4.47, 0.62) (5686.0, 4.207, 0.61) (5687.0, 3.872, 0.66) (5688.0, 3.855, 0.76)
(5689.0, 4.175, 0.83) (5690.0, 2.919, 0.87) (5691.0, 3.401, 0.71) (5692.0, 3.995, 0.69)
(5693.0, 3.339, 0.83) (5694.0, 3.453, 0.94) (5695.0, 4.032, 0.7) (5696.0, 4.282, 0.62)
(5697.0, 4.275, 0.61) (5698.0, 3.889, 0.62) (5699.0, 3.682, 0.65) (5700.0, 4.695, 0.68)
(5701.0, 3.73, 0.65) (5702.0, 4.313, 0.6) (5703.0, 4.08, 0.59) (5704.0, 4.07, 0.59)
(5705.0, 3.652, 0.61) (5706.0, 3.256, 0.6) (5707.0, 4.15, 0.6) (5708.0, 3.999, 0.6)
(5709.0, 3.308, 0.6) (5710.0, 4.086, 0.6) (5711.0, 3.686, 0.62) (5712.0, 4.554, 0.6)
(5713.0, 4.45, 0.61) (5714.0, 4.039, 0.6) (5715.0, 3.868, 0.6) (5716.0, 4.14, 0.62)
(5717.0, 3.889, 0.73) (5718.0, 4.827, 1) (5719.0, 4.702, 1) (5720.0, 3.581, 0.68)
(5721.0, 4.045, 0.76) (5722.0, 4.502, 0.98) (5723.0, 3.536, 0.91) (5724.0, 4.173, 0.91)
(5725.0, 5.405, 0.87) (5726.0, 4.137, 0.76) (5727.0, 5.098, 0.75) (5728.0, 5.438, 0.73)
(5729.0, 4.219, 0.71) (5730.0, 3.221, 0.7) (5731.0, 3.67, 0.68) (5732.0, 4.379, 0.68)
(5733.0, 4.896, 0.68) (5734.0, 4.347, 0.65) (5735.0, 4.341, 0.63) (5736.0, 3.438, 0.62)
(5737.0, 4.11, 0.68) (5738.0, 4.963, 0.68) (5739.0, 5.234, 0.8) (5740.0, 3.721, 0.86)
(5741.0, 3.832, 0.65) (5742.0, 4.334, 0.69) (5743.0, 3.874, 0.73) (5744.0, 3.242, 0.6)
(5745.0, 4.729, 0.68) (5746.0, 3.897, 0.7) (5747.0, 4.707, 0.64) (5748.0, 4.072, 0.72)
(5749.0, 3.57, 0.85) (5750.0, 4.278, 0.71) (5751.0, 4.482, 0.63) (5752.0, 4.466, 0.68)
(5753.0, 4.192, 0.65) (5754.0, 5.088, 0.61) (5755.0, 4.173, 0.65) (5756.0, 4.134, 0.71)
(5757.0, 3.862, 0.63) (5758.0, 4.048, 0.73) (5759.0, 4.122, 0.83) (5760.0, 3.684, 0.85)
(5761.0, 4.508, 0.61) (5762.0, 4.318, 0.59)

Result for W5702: 1.5 A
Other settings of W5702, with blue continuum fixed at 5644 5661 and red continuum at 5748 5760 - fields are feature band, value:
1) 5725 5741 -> -0.90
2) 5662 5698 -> -0.48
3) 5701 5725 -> 0.08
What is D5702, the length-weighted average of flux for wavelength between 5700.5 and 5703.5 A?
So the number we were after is 4.04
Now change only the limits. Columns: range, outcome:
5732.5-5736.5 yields 4.26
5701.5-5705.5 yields 4.03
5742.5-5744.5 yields 3.56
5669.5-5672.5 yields 4.54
